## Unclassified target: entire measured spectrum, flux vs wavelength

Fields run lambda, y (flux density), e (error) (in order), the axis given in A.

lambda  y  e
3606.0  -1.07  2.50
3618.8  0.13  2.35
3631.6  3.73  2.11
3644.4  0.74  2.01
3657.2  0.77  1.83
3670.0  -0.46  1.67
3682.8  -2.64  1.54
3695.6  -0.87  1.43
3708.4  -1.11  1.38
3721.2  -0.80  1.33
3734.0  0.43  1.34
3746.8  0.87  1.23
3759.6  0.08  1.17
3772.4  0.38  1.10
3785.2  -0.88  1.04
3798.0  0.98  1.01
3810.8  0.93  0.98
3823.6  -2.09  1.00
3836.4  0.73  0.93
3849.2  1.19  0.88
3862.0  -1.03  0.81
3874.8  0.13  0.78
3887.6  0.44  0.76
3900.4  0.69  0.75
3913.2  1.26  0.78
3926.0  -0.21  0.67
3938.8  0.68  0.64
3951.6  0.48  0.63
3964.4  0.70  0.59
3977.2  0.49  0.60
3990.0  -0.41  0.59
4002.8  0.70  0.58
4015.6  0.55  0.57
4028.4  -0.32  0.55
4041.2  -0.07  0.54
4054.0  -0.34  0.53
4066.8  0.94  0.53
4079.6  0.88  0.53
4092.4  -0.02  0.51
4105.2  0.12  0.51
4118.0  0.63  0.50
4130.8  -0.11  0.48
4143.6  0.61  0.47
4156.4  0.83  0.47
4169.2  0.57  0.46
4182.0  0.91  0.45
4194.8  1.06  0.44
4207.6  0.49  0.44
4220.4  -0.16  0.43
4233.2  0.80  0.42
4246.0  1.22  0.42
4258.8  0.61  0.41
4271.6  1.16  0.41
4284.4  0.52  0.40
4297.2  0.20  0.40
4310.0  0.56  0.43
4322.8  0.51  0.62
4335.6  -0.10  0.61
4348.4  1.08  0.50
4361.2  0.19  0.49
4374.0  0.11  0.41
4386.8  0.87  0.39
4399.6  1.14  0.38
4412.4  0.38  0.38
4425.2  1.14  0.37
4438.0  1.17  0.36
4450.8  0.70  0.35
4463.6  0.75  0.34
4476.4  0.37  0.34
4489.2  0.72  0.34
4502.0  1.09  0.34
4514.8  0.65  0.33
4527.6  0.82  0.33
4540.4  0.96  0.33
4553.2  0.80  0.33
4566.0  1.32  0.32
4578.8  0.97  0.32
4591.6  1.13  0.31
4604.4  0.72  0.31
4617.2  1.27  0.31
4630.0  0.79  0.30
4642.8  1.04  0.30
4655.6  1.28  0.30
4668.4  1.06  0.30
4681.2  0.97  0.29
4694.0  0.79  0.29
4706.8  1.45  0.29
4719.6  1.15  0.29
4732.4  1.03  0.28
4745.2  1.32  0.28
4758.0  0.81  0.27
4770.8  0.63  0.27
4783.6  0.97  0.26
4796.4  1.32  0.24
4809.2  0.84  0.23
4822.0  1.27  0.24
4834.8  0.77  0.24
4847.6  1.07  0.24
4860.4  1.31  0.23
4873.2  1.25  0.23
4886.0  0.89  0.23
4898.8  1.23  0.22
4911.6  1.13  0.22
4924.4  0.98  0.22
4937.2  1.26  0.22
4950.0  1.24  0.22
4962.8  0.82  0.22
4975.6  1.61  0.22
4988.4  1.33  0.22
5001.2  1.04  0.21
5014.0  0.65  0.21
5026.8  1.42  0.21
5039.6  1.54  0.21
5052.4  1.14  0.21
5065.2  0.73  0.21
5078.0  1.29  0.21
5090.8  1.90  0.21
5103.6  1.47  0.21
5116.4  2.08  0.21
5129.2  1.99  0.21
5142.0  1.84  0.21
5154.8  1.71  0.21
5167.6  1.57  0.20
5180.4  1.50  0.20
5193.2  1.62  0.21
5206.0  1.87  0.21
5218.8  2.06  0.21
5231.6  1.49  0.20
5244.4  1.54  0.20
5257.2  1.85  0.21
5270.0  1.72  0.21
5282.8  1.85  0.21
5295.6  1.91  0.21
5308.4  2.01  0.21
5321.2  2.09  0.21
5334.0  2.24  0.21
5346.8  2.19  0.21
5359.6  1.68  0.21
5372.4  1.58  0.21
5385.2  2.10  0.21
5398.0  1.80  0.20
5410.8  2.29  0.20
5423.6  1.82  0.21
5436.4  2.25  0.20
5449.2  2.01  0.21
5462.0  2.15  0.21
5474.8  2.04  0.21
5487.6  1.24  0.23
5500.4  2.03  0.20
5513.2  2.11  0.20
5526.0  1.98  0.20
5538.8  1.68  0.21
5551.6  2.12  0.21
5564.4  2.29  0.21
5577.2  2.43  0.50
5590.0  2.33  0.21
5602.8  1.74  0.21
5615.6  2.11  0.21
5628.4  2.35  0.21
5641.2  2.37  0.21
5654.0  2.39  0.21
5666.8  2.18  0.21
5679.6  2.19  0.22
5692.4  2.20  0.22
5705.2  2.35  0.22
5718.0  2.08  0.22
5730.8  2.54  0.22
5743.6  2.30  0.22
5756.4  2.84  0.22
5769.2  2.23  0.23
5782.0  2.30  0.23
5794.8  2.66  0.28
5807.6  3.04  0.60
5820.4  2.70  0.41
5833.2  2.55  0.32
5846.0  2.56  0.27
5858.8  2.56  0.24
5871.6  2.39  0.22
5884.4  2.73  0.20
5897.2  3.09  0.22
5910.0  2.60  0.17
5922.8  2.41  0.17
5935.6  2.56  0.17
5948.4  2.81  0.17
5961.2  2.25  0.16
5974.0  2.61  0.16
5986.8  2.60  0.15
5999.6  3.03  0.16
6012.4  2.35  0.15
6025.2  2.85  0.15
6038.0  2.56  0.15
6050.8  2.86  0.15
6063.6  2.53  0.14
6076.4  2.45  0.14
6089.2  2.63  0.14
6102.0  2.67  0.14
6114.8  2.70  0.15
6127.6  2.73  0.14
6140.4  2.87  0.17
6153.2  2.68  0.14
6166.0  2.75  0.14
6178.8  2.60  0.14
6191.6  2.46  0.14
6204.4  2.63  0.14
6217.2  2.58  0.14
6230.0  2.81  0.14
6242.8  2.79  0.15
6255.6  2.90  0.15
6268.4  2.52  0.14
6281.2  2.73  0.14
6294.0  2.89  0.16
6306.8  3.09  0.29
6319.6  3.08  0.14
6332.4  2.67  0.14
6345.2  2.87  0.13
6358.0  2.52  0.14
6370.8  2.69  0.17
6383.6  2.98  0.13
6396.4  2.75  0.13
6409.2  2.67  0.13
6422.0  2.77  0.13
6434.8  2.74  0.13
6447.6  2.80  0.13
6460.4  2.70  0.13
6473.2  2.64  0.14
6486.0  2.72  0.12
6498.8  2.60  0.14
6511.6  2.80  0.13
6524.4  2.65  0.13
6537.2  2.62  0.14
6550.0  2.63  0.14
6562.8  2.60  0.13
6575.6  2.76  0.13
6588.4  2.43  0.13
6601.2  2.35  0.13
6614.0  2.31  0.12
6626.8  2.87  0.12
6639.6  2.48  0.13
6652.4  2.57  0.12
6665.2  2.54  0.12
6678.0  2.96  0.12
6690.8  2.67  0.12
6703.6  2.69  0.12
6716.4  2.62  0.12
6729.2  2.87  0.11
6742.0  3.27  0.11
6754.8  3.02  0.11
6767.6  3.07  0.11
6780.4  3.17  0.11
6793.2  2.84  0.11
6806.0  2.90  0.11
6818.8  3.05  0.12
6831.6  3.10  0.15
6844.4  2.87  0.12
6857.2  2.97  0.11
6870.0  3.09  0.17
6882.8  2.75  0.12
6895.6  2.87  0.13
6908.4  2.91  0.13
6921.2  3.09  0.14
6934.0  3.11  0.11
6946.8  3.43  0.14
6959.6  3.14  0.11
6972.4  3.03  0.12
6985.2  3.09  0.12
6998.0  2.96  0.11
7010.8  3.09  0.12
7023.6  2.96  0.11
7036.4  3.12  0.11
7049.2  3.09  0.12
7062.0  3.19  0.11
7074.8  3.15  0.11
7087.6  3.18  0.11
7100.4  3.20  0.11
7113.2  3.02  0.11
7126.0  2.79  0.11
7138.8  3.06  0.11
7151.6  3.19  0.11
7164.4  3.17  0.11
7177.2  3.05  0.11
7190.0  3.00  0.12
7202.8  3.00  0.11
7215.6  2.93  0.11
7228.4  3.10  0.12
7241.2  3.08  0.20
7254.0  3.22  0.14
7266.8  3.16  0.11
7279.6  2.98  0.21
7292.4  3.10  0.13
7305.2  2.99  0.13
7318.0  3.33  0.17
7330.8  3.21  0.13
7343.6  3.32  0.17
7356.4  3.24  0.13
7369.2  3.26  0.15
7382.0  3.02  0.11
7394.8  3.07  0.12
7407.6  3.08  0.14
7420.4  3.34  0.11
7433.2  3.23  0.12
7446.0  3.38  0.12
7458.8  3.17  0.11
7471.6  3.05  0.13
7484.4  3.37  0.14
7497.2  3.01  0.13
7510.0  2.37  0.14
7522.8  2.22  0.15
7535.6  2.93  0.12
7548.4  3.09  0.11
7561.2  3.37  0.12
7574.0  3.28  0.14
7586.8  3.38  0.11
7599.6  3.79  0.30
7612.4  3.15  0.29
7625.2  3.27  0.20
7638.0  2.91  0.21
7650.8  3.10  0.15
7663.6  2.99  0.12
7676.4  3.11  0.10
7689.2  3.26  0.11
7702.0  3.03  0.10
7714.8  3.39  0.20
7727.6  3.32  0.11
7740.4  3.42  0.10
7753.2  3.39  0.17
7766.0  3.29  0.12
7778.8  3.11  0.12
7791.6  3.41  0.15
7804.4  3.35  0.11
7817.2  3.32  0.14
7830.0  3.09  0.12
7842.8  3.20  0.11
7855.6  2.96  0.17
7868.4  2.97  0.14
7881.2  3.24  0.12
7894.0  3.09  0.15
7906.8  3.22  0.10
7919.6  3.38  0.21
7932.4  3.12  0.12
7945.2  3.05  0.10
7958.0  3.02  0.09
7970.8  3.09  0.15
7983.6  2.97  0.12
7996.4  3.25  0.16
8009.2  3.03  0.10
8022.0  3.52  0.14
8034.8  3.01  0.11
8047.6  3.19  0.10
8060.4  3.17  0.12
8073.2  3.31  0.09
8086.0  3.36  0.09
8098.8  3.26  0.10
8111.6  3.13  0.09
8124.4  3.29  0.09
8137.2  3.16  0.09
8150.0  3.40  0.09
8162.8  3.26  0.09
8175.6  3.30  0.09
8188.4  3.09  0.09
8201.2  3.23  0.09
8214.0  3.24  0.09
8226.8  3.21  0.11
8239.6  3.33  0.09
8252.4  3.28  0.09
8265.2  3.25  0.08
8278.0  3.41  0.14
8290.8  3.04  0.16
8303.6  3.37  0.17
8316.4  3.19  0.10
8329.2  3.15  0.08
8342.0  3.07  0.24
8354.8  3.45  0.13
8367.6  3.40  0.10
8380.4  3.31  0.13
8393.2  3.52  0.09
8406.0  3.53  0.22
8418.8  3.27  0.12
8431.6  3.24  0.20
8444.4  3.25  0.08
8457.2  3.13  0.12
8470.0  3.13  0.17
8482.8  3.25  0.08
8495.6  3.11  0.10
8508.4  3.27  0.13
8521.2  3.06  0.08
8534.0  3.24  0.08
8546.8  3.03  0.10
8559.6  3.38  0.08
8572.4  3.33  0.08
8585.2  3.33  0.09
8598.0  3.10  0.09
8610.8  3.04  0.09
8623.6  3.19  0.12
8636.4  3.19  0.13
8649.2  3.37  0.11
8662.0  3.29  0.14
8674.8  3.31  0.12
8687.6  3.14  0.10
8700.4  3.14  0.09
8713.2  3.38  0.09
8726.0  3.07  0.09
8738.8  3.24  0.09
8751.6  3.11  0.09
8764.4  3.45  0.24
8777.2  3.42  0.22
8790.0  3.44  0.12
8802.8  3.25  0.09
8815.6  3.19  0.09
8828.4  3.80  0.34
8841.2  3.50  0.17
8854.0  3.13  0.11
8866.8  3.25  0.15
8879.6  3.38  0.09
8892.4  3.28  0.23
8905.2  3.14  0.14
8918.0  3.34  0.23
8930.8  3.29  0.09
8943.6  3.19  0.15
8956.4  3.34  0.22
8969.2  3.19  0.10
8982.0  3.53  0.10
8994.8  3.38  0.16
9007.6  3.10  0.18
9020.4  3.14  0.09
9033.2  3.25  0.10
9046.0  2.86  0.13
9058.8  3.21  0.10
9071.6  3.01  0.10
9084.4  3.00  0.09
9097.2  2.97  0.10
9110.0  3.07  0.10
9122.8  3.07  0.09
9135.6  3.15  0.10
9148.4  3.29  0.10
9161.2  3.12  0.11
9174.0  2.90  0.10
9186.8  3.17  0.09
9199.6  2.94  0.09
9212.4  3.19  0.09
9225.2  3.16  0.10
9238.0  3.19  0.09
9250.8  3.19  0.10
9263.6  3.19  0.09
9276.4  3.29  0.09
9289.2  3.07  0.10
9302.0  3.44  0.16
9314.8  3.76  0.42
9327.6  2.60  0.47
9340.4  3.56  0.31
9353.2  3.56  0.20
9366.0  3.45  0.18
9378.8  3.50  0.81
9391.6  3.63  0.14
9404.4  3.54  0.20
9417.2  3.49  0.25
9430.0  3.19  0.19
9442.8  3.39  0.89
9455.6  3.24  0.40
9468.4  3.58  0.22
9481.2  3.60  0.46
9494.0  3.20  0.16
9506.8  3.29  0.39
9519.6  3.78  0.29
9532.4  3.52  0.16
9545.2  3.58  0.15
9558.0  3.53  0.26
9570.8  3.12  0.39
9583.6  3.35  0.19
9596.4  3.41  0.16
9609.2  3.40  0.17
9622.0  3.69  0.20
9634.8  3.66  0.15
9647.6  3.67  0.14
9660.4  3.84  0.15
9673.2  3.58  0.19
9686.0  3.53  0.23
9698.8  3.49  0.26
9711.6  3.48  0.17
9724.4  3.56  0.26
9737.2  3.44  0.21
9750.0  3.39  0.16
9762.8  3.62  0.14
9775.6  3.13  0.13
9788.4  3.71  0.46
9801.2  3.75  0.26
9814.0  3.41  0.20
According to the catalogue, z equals 0.28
